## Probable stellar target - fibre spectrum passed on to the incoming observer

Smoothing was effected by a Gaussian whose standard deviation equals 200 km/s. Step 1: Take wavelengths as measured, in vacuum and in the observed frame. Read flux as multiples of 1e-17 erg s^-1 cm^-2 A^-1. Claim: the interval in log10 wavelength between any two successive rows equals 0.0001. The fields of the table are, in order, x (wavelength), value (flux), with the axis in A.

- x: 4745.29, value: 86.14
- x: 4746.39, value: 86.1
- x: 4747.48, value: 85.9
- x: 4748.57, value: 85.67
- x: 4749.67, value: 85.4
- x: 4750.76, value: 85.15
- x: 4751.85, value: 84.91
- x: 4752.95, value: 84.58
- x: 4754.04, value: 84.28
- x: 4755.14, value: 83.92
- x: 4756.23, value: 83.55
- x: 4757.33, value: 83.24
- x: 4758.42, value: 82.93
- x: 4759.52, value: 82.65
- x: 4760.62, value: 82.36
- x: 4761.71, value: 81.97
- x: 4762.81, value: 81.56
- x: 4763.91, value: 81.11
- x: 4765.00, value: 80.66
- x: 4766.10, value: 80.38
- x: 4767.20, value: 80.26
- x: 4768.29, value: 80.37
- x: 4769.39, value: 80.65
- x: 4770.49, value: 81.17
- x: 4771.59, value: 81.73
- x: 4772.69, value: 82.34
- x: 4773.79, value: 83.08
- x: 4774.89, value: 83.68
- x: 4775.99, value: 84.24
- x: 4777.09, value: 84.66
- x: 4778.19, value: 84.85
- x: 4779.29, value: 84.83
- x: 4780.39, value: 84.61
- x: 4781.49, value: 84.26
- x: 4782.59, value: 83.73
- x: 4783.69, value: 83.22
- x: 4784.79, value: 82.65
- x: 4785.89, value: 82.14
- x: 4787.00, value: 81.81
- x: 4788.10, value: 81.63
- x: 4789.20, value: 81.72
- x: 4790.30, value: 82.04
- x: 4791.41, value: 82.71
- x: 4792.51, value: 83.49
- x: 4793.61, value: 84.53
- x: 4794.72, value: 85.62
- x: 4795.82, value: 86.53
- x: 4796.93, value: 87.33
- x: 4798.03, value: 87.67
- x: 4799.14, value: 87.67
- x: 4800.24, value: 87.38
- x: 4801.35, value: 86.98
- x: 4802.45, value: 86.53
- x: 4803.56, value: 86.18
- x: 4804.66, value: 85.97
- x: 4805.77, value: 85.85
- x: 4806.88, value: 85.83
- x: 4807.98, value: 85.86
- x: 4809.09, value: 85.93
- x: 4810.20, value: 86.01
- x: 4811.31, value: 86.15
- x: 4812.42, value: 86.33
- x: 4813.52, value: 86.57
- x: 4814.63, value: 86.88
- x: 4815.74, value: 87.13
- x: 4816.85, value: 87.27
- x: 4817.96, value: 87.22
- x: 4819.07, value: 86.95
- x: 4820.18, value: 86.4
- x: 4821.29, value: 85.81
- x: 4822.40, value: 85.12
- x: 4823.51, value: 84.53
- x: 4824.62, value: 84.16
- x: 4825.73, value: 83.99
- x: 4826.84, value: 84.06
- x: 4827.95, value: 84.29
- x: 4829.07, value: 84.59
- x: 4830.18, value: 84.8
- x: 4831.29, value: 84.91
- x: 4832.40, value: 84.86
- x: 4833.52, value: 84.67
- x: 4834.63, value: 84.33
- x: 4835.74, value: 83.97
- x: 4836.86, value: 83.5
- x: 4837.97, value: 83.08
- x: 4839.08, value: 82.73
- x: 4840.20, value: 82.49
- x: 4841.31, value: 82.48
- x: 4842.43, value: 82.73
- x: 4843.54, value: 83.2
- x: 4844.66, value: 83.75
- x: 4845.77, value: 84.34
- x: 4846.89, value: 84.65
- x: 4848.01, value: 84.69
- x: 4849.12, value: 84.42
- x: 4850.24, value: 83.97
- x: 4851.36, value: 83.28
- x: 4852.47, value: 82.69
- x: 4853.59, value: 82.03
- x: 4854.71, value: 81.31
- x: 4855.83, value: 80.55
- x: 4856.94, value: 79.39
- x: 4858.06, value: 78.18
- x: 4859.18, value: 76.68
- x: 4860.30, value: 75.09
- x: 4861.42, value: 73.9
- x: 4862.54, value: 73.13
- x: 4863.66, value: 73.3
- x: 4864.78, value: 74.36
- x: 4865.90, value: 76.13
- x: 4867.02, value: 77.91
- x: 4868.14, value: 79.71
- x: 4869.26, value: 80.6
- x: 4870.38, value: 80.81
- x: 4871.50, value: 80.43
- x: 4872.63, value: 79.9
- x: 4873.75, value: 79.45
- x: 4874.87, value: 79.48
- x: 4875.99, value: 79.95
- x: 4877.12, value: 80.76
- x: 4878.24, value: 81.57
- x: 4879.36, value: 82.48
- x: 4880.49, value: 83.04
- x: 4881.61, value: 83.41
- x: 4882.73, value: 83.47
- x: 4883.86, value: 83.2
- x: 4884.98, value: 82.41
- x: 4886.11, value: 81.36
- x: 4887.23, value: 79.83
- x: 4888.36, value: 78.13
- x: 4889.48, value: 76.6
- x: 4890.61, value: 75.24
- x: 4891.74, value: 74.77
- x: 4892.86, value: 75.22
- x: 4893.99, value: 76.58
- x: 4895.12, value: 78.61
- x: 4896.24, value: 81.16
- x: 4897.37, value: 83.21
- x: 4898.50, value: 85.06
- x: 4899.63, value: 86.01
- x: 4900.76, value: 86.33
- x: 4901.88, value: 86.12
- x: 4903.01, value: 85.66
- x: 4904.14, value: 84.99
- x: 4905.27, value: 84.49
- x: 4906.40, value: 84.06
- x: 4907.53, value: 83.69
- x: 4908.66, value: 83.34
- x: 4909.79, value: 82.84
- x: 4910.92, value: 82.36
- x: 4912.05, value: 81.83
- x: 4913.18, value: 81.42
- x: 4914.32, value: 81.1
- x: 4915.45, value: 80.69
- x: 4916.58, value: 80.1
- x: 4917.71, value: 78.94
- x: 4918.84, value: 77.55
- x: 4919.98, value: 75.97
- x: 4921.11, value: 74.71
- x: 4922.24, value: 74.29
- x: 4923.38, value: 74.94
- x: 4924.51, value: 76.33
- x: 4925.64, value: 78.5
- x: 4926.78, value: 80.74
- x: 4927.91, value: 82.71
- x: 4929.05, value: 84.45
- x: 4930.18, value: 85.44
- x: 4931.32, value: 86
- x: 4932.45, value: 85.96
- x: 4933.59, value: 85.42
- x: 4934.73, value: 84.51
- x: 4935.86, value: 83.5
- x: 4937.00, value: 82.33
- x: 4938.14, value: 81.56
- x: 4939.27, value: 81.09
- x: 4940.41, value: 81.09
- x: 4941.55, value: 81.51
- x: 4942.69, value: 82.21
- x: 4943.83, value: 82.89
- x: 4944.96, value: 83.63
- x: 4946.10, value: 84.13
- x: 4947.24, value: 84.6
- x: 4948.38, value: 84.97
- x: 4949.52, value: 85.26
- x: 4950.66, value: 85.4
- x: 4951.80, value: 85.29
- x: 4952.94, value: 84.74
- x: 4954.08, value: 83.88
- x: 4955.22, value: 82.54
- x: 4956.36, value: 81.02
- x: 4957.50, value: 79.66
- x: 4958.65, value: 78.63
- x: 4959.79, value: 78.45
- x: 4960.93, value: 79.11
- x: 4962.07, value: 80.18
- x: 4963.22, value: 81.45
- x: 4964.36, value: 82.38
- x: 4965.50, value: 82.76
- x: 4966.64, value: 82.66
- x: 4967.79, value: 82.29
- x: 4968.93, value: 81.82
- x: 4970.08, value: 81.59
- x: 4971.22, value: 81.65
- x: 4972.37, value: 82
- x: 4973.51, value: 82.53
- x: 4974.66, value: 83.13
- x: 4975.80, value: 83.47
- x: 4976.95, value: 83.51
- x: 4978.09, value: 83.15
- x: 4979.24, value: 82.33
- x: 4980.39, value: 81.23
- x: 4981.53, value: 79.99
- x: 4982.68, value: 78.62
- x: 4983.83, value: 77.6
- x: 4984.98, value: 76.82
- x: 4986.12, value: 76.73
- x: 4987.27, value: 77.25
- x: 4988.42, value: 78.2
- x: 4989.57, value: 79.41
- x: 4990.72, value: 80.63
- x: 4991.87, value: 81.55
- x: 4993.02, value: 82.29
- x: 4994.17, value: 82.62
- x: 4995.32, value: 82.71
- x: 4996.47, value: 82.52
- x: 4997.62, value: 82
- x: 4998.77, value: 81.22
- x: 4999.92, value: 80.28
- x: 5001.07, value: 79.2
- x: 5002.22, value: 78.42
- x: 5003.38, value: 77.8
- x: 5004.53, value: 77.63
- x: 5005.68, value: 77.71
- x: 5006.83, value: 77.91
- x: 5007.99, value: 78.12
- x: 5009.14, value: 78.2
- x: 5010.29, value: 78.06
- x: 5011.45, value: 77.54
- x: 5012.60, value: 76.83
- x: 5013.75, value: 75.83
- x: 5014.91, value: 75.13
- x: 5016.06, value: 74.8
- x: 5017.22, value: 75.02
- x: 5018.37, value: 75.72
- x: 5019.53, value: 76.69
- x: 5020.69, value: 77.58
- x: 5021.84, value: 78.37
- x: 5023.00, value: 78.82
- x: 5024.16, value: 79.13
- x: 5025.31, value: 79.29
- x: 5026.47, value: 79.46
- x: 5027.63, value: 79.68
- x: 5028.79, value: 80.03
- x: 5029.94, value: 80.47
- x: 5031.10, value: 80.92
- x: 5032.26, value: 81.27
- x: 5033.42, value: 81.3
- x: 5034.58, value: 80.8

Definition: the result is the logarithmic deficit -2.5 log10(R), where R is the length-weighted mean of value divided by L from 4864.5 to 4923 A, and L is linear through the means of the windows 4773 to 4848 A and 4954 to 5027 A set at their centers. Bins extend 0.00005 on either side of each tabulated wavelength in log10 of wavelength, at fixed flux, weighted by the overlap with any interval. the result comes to 0.02 mag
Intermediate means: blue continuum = 84.8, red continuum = 79.7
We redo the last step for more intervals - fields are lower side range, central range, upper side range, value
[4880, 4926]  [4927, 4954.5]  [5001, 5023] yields -0.06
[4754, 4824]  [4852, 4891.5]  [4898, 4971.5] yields 0.05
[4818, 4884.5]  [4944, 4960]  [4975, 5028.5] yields -0.04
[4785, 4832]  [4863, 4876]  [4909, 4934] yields 0.06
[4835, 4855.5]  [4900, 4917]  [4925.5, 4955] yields 0.00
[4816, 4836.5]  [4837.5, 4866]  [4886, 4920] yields 0.04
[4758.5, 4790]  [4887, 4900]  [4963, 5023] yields 0.03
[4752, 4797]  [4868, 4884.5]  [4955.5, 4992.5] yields 0.01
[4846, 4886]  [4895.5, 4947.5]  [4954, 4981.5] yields -0.02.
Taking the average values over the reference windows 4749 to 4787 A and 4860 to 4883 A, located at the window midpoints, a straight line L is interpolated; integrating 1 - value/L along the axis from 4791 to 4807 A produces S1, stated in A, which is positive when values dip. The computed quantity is -0.8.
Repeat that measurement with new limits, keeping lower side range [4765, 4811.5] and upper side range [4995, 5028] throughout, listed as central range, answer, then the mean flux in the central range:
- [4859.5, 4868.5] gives 0.7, 75.4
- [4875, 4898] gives 0.4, 80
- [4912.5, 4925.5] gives 0.5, 77.9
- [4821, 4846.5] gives -0.3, 84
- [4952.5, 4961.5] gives -0.1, 81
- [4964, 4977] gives -0.5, 82.4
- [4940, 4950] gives -0.4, 83.4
